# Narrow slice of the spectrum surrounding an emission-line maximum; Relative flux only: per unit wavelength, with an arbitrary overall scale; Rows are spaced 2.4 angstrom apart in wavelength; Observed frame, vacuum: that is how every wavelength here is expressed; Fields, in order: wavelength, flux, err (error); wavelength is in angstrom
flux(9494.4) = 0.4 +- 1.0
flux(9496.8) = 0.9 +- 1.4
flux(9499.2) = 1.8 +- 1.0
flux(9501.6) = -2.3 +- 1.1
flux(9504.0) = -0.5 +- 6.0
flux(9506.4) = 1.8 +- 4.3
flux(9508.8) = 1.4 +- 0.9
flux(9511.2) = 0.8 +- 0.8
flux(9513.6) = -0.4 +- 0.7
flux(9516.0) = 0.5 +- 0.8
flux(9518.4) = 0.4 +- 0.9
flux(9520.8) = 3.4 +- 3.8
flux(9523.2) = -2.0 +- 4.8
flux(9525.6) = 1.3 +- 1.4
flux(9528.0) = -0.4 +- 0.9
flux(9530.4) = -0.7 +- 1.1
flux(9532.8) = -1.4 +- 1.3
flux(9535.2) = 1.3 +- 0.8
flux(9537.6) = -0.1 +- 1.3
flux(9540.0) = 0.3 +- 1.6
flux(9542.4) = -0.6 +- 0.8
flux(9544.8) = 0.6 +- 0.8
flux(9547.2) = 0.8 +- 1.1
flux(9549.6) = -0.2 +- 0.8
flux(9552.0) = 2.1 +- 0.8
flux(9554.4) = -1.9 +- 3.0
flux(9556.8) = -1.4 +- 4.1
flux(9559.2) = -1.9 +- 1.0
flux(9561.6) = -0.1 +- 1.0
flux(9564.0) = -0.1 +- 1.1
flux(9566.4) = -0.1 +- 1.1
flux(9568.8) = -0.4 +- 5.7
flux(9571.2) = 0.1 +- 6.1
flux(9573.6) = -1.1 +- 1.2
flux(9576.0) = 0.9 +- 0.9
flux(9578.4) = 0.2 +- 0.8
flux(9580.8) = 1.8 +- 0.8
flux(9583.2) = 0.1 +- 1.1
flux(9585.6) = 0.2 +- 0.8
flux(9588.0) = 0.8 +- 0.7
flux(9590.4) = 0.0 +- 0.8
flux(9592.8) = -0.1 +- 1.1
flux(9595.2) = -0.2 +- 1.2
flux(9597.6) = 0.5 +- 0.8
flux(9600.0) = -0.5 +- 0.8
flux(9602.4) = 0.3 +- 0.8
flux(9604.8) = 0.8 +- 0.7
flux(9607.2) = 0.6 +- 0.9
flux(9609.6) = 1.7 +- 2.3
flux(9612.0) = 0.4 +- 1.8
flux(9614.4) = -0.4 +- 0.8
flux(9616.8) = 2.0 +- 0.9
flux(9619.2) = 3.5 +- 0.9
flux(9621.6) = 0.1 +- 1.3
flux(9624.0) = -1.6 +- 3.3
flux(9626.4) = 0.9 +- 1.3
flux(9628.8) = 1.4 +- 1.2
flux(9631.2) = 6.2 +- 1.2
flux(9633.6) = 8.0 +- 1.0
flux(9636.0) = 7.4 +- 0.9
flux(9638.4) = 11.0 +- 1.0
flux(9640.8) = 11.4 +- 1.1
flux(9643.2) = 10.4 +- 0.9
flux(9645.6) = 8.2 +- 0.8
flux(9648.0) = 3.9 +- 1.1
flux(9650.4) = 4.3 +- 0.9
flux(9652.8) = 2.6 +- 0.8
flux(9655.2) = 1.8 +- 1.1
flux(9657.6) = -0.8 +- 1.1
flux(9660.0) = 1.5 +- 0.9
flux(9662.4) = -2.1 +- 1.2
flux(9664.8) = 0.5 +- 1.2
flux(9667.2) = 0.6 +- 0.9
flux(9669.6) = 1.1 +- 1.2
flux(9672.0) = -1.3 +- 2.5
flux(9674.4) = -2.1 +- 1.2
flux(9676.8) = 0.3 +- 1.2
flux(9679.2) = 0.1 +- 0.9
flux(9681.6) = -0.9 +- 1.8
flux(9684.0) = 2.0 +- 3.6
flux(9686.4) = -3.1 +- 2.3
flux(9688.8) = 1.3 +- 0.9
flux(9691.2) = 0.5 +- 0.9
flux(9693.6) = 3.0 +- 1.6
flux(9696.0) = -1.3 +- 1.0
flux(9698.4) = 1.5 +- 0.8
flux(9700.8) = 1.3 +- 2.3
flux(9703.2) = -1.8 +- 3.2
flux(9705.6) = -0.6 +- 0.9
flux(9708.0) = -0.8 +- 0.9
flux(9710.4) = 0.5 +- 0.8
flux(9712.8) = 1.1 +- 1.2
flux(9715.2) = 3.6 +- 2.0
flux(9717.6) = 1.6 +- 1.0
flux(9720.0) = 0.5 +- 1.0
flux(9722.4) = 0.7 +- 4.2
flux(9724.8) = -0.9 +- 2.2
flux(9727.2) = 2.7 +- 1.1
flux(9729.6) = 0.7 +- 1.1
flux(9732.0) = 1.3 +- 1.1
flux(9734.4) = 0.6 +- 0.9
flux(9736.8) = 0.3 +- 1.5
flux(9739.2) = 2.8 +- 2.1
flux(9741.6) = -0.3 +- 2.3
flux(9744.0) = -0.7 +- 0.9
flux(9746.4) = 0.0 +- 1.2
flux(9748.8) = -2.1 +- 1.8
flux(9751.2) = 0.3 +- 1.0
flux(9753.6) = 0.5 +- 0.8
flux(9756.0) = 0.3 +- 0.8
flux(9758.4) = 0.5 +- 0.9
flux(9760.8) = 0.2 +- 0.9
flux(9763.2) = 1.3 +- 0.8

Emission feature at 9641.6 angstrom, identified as [O II]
